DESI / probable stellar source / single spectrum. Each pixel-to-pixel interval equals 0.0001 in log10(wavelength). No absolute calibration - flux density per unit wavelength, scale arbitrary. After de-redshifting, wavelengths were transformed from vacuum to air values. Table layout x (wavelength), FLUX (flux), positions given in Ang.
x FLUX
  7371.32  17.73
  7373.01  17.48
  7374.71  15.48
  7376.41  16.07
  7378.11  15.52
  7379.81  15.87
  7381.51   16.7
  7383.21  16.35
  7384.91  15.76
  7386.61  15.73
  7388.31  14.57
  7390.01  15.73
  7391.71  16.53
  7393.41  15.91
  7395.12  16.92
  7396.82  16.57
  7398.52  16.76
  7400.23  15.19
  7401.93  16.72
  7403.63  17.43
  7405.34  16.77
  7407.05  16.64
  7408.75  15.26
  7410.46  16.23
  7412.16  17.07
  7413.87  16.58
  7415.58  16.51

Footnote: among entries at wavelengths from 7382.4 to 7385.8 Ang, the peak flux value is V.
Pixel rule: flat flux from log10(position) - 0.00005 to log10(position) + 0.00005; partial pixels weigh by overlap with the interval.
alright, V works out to 16.35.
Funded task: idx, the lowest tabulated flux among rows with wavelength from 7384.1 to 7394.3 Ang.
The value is 14.57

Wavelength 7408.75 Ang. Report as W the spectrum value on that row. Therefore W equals 15.26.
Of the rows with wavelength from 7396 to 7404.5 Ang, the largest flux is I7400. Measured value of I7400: 17.43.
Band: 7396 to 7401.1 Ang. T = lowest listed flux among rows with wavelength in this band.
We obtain 15.19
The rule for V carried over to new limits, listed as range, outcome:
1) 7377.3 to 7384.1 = 16.7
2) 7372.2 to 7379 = 17.48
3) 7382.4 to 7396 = 16.92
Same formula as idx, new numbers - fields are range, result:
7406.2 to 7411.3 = 15.26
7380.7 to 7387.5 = 15.73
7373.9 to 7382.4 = 15.48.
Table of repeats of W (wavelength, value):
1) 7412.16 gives 17.07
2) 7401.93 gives 16.72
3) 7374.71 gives 15.48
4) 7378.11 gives 15.52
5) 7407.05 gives 16.64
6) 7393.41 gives 15.91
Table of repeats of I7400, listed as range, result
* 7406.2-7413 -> 17.07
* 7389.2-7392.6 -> 16.53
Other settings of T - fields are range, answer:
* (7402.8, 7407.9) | 16.64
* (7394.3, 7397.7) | 16.57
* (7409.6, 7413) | 16.23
